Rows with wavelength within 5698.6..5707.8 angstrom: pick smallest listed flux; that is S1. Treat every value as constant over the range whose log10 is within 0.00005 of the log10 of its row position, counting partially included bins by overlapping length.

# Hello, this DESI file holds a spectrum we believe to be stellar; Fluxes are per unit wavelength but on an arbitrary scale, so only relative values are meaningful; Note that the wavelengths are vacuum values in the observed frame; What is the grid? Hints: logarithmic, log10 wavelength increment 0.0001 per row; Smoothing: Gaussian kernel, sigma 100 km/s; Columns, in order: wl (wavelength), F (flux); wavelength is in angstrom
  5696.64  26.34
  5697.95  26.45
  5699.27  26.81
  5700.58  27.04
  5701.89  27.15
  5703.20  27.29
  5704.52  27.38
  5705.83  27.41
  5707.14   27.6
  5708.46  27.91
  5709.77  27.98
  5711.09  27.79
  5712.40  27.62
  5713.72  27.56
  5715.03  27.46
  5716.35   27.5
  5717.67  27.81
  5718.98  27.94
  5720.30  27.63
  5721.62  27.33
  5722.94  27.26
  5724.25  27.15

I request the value 26.81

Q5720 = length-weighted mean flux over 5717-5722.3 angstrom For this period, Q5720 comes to 27.6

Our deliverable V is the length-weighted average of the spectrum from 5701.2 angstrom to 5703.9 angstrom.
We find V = 27.2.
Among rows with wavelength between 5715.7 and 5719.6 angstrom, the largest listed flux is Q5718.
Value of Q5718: 27.94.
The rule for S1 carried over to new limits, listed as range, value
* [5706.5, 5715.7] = 27.46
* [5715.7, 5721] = 27.5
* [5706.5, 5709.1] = 27.6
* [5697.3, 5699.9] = 26.45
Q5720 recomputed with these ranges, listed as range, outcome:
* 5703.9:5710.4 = 27.7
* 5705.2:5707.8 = 27.5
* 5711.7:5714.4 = 27.7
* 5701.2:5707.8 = 27.4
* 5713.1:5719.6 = 27.7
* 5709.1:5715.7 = 27.7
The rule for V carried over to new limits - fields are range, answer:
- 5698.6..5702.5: 27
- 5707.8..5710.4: 28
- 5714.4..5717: 27.4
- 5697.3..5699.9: 26.5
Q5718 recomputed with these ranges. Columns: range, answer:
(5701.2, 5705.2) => 27.38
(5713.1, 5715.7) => 27.56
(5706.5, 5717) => 27.98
